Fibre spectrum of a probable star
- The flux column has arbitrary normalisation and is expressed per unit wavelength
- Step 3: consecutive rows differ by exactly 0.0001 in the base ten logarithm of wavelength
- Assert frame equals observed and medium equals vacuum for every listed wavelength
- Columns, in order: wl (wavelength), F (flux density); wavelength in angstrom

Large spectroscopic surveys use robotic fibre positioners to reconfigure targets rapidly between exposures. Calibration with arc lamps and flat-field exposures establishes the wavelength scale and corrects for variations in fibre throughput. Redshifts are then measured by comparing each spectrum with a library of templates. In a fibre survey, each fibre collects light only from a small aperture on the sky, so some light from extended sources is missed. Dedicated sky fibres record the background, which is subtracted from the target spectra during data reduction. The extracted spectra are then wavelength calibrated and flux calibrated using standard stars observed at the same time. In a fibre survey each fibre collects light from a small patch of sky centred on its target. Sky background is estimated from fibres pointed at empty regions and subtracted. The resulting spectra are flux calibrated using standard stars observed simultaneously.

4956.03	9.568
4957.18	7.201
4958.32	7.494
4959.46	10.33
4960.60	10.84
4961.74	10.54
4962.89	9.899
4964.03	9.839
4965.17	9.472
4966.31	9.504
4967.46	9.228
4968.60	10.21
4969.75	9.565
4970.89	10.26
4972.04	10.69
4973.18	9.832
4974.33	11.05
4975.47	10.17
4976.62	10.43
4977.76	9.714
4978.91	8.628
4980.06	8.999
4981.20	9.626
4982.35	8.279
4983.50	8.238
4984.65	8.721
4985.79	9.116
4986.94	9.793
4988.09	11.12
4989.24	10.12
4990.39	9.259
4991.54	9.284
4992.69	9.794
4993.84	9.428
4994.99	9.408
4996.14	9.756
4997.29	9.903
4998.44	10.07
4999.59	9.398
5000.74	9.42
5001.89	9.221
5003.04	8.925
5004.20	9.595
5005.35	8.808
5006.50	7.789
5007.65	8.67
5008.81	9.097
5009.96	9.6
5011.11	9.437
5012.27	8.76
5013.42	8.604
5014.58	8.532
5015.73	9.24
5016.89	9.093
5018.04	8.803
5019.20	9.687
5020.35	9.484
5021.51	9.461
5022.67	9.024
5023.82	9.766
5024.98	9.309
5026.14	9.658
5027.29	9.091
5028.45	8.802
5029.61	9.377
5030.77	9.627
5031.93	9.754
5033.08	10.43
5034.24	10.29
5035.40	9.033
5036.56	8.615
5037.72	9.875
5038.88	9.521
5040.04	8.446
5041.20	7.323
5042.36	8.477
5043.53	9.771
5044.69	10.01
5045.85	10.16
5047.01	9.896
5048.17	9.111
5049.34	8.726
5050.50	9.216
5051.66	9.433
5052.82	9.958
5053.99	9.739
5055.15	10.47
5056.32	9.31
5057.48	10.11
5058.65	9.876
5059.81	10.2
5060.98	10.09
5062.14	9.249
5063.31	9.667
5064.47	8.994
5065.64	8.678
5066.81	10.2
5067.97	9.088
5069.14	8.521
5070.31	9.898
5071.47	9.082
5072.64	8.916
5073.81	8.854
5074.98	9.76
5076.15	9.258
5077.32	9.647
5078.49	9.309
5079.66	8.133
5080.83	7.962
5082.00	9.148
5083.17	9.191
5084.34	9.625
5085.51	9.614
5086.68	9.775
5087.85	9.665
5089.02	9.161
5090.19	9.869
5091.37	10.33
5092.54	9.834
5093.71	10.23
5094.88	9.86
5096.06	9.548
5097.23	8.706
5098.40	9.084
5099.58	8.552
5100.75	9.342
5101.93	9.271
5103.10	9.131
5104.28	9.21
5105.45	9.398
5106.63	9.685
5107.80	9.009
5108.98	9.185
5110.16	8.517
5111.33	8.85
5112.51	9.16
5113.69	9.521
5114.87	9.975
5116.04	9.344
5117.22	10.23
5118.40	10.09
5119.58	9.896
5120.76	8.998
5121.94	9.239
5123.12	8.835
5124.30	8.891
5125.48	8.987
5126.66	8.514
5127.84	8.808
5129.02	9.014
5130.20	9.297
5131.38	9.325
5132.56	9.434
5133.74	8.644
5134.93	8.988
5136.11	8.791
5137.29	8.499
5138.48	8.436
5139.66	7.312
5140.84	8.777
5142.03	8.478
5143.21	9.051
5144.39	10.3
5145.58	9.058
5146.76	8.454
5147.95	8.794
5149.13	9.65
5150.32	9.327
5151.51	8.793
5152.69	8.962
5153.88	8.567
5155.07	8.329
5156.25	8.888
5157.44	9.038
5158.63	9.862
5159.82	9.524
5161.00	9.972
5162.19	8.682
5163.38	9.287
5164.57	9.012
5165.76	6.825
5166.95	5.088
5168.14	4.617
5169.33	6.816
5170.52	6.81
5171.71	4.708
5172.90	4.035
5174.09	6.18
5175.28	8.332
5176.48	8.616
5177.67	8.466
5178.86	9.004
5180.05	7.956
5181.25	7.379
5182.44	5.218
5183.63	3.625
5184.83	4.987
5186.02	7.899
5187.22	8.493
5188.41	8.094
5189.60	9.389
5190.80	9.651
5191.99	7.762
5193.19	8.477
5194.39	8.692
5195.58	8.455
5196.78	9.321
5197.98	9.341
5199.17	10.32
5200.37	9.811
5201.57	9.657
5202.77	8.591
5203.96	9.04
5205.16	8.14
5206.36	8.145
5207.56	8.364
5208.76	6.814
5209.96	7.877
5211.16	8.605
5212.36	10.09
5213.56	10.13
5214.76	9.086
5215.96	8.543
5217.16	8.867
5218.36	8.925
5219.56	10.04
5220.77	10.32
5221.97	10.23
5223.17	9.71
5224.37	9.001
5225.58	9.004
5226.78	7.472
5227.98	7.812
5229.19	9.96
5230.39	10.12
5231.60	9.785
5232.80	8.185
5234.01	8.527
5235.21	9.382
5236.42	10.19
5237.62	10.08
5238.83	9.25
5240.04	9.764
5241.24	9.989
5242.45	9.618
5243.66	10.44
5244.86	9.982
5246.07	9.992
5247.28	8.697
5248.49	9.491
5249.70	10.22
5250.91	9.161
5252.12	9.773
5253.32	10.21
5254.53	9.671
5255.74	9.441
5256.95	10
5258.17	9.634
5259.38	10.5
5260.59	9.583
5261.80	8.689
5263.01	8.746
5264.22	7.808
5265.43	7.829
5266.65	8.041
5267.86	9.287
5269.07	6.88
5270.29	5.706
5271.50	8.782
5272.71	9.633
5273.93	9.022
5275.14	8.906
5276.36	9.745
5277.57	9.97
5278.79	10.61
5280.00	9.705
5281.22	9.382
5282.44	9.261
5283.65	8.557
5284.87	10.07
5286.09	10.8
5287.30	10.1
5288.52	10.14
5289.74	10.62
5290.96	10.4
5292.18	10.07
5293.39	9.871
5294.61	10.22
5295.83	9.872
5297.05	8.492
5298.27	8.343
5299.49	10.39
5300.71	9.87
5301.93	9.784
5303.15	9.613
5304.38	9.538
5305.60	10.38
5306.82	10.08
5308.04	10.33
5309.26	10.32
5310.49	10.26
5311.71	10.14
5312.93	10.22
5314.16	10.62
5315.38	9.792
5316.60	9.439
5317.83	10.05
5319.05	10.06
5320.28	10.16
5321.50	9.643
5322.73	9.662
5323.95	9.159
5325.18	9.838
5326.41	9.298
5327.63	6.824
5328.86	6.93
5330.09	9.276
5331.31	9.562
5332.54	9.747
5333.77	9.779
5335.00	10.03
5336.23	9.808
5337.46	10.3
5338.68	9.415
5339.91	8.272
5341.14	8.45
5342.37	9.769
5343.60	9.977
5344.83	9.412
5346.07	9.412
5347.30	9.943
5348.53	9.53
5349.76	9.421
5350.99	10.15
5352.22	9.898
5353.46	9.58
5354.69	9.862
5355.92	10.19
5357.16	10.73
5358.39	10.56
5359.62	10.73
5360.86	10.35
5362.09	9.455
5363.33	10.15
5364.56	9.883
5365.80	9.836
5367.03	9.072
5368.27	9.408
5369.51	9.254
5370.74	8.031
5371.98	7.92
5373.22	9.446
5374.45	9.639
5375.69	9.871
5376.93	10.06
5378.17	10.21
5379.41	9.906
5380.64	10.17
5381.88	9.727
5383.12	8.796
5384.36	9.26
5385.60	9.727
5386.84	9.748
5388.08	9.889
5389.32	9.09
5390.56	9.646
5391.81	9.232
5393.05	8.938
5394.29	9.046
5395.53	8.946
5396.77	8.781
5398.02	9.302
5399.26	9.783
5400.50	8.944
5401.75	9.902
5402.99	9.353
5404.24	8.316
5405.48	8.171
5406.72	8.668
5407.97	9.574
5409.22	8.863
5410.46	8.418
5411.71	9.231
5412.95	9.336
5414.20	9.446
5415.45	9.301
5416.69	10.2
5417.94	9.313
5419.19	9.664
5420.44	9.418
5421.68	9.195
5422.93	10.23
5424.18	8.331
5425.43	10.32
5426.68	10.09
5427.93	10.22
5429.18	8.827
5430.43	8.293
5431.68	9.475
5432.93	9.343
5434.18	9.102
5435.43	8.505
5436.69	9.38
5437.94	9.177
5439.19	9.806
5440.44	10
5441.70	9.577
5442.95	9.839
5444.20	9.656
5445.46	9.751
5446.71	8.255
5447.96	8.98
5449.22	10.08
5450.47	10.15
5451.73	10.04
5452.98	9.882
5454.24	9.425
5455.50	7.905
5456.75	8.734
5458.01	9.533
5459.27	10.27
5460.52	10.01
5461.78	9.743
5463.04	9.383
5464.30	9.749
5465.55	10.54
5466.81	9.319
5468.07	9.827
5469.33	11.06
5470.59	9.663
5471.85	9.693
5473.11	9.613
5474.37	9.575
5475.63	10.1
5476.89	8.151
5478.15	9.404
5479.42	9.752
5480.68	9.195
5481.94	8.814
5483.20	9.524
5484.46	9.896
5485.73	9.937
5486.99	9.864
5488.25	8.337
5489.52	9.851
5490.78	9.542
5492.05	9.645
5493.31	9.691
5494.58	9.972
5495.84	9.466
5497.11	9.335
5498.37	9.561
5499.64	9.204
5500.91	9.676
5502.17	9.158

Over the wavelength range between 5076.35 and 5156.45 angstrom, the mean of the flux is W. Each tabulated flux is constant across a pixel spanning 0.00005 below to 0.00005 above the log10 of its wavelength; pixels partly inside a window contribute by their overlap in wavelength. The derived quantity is 9.16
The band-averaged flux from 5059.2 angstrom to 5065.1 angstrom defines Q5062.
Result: 9.64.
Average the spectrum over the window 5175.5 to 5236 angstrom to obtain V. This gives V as 8.63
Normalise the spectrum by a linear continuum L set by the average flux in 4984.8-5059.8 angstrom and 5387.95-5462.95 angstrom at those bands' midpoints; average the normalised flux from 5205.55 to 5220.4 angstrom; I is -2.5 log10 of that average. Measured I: 0.07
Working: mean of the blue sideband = 9.39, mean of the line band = 8.8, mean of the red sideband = 9.34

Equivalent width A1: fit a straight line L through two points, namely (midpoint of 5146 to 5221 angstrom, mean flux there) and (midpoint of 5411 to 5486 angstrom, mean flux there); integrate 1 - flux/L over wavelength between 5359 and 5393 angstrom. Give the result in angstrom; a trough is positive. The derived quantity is -1.5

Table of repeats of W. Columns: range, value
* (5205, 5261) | 9.35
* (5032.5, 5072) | 9.46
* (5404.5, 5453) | 9.38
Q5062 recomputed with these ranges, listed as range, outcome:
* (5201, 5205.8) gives 8.85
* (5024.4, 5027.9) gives 9.35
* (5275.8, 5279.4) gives 10.1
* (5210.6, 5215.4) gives 9.48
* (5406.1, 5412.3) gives 8.94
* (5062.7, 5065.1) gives 9.31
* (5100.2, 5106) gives 9.27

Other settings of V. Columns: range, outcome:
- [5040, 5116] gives 9.36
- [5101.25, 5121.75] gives 9.38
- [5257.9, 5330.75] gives 9.45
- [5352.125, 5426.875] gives 9.47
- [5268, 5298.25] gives 9.43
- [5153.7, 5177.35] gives 7.65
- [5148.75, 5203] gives 8.04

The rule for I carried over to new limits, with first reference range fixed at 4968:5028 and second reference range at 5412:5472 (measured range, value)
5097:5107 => 0.034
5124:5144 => 0.079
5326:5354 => 0.020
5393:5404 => 0.038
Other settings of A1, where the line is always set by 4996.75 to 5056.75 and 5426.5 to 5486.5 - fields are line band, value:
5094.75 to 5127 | 0.3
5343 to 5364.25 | -1.1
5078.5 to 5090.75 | 0.2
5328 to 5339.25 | 0.1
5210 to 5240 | 0.4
